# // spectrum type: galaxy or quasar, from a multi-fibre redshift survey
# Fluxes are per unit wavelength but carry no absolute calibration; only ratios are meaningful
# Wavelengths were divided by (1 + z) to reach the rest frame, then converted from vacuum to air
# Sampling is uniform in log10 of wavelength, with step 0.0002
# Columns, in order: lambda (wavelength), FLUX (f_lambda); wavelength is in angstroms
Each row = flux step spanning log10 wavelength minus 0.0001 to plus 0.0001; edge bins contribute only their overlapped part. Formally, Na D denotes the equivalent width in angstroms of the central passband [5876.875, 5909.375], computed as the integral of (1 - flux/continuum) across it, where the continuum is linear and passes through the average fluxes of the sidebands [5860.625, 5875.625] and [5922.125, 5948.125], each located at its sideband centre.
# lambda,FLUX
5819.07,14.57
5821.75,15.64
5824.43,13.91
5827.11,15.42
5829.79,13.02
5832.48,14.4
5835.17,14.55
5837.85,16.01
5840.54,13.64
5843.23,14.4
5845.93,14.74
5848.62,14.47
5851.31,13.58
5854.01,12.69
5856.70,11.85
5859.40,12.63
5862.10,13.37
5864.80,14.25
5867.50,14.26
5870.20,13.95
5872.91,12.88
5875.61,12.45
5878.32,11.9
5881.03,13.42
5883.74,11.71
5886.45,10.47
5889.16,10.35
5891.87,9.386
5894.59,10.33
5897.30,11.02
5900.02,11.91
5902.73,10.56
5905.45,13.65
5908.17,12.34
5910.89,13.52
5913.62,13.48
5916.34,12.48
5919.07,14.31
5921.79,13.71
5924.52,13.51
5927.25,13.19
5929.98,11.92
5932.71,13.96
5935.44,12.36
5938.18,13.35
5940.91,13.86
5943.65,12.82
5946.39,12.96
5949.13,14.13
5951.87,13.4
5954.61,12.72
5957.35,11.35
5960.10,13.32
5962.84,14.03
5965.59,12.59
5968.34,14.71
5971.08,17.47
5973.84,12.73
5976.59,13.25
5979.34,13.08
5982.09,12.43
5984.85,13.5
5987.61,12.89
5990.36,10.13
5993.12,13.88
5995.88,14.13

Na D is 4.9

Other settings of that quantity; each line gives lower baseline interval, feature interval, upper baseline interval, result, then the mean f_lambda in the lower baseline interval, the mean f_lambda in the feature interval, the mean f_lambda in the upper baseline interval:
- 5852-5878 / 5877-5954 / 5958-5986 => 4.98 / 13.1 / 12.5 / 13.7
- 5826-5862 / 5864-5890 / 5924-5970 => 2.14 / 13.9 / 12.6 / 13.2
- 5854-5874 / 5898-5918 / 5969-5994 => 1.12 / 13.3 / 12.5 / 13.3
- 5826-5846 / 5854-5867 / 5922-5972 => 1.08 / 14.5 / 13.1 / 13.4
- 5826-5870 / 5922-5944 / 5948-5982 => 0.76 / 13.9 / 13.2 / 13.5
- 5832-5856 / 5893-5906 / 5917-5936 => 2.17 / 14.2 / 11.3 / 13.3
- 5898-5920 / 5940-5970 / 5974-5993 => -1.48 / 12.7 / 13.3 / 12.7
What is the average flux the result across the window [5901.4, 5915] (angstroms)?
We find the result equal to 12.7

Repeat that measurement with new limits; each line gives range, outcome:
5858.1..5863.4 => 13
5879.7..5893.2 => 11.1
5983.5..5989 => 13.2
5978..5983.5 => 12.8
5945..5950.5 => 13.5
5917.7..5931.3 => 13.3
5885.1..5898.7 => 10.3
